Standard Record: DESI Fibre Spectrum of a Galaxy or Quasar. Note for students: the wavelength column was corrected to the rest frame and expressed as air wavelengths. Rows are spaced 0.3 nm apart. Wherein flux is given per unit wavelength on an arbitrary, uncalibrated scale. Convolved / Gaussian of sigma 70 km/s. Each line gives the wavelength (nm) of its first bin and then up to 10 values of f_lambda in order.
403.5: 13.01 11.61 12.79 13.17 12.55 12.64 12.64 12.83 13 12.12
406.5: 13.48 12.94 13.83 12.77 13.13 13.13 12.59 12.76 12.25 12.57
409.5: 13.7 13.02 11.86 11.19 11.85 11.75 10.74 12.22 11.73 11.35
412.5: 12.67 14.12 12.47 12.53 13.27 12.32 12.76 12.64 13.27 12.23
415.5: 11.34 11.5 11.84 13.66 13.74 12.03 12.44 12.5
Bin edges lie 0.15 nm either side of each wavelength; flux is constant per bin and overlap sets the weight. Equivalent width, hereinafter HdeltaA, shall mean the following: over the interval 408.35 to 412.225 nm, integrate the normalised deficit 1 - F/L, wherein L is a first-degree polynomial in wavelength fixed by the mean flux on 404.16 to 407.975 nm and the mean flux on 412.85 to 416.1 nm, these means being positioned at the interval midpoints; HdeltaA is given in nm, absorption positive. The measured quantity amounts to 0.18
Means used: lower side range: 12.9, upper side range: 12.5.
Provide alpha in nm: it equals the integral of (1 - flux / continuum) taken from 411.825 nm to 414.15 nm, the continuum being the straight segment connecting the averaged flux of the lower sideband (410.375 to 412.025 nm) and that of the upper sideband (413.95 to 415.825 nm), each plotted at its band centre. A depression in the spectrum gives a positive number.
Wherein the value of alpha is -0.12 nm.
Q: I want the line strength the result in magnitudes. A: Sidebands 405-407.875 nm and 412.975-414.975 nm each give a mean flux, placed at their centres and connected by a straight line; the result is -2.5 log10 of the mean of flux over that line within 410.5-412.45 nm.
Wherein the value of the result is 0.103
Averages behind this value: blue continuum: 13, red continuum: 12.7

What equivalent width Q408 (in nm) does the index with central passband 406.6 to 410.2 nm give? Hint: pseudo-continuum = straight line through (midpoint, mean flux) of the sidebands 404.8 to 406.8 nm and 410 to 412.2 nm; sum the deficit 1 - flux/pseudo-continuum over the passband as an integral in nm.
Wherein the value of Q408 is -0.206 nm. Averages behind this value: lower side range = 12.8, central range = 12.9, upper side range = 11.6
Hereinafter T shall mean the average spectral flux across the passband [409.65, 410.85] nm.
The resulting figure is 12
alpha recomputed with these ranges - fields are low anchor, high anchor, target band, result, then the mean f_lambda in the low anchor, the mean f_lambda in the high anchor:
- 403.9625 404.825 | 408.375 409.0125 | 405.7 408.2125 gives -0.07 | 12.8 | 12.5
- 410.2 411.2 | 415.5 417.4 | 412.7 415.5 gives -0.15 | 11.6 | 12.4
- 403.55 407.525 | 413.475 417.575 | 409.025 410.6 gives 0.03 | 12.8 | 12.5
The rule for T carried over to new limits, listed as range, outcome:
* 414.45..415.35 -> 12.7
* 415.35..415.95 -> 11.4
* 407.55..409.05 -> 12.8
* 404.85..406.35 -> 12.6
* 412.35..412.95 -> 13.4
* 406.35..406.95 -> 13.2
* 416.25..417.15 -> 13.1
